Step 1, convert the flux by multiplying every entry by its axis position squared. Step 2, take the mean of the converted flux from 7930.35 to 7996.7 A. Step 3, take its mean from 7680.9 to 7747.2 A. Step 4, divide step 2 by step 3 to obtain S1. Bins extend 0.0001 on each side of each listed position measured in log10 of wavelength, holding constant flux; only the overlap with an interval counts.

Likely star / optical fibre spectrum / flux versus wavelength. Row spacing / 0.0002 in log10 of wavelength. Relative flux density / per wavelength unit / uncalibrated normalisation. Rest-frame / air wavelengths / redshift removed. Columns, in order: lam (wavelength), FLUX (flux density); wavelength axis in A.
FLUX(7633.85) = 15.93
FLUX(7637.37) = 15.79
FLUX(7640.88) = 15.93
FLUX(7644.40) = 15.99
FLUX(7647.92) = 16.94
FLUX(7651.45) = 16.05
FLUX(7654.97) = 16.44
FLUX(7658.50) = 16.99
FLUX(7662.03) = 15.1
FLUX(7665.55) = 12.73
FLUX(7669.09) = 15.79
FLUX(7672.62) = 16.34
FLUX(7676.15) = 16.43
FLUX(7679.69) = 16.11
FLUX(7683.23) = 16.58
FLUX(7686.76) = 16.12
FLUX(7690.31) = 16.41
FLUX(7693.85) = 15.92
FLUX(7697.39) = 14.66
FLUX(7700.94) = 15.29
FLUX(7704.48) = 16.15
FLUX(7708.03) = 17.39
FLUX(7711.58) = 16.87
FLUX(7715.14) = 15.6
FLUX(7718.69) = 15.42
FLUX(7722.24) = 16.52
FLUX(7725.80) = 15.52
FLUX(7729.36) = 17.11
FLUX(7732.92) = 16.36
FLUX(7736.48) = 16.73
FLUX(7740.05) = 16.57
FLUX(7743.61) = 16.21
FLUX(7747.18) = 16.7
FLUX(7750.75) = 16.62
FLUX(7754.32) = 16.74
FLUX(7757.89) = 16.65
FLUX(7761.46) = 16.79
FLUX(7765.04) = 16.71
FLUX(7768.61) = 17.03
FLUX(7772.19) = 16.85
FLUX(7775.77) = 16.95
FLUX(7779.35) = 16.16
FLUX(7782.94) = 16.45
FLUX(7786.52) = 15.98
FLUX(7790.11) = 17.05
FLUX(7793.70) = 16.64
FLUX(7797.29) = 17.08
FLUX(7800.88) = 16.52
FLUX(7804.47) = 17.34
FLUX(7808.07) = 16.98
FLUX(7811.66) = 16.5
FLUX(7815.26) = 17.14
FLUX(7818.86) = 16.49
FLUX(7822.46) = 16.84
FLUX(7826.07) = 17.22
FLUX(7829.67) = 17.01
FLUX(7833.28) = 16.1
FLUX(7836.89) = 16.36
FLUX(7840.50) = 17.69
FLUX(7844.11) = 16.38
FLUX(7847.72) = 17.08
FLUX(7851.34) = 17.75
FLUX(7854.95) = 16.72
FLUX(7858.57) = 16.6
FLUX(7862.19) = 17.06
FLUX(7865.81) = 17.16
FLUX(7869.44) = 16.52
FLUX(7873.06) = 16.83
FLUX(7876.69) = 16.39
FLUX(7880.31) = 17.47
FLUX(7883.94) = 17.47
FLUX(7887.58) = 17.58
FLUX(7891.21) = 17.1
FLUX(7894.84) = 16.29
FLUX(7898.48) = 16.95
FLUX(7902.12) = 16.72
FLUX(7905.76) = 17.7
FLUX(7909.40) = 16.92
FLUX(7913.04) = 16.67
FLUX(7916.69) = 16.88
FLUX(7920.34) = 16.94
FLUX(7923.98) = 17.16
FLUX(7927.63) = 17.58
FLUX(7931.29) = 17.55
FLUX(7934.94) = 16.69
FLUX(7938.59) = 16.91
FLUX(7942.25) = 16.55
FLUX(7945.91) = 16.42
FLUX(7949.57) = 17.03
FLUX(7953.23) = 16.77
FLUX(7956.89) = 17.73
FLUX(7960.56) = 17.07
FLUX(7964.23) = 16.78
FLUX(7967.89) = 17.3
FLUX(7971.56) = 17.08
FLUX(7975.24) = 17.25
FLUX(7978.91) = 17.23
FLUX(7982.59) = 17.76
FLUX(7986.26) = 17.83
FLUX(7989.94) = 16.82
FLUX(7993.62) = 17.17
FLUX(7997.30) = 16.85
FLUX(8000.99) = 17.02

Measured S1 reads 1.12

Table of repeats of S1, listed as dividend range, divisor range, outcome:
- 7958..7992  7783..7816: 1.07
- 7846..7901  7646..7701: 1.13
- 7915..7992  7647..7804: 1.11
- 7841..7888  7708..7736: 1.08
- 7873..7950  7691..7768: 1.09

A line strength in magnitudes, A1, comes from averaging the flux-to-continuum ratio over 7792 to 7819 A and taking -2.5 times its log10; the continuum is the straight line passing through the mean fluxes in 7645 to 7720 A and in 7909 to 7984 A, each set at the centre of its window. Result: -0.02 mag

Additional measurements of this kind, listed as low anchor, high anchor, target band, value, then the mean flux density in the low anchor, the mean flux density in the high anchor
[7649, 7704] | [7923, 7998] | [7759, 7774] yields -0.04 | 15.8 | 17.1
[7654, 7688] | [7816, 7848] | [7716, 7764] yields -0.01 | 15.8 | 16.8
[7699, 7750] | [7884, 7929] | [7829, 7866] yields 0.00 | 16.3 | 17.1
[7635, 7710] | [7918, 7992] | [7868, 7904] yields -0.01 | 16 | 17.1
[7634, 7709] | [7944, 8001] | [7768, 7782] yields -0.02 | 15.9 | 17.1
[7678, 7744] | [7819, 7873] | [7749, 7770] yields -0.02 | 16.2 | 16.9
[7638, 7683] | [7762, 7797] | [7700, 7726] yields 0.01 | 15.9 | 16.7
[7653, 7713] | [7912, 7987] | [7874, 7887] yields -0.02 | 16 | 17.1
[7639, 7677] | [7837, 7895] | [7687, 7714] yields 0.00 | 15.9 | 17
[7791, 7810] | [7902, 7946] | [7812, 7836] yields 0.01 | 16.9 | 17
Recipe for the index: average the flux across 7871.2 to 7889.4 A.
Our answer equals 17.2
